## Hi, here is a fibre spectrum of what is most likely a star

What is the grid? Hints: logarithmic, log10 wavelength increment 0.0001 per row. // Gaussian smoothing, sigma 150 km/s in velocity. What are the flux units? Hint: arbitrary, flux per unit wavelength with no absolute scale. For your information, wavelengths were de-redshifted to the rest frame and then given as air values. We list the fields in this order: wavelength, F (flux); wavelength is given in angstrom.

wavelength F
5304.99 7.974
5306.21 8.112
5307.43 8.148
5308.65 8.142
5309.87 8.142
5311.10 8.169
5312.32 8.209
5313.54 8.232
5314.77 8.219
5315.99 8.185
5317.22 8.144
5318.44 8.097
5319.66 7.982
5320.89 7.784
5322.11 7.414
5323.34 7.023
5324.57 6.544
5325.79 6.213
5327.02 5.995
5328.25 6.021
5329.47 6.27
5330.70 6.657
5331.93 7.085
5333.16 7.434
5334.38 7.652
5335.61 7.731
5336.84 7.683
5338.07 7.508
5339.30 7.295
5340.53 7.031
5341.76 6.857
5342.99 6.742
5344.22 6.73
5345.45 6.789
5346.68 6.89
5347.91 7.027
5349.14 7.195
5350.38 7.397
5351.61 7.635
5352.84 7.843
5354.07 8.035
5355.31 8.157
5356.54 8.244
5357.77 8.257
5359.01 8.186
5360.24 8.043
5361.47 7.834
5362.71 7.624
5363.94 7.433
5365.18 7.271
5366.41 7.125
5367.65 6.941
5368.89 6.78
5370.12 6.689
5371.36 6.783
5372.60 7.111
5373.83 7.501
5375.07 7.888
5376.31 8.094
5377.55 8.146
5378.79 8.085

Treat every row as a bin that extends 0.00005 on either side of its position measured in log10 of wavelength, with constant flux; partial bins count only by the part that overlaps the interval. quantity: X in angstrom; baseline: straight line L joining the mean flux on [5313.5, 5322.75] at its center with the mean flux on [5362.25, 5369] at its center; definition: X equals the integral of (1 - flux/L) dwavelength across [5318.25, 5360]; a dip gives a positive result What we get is 2.0 angstrom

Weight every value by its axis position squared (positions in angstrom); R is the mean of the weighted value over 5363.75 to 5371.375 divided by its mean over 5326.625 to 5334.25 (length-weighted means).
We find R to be 1.1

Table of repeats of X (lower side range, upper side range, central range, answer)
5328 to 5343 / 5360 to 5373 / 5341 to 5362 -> -1.02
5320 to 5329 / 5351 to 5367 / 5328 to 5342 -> -0.12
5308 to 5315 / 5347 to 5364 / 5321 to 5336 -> 2.18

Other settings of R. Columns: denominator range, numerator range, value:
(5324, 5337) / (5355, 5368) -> 1.15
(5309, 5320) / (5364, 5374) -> 0.88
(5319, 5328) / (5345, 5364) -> 1.12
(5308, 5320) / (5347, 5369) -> 0.95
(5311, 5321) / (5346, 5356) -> 0.94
